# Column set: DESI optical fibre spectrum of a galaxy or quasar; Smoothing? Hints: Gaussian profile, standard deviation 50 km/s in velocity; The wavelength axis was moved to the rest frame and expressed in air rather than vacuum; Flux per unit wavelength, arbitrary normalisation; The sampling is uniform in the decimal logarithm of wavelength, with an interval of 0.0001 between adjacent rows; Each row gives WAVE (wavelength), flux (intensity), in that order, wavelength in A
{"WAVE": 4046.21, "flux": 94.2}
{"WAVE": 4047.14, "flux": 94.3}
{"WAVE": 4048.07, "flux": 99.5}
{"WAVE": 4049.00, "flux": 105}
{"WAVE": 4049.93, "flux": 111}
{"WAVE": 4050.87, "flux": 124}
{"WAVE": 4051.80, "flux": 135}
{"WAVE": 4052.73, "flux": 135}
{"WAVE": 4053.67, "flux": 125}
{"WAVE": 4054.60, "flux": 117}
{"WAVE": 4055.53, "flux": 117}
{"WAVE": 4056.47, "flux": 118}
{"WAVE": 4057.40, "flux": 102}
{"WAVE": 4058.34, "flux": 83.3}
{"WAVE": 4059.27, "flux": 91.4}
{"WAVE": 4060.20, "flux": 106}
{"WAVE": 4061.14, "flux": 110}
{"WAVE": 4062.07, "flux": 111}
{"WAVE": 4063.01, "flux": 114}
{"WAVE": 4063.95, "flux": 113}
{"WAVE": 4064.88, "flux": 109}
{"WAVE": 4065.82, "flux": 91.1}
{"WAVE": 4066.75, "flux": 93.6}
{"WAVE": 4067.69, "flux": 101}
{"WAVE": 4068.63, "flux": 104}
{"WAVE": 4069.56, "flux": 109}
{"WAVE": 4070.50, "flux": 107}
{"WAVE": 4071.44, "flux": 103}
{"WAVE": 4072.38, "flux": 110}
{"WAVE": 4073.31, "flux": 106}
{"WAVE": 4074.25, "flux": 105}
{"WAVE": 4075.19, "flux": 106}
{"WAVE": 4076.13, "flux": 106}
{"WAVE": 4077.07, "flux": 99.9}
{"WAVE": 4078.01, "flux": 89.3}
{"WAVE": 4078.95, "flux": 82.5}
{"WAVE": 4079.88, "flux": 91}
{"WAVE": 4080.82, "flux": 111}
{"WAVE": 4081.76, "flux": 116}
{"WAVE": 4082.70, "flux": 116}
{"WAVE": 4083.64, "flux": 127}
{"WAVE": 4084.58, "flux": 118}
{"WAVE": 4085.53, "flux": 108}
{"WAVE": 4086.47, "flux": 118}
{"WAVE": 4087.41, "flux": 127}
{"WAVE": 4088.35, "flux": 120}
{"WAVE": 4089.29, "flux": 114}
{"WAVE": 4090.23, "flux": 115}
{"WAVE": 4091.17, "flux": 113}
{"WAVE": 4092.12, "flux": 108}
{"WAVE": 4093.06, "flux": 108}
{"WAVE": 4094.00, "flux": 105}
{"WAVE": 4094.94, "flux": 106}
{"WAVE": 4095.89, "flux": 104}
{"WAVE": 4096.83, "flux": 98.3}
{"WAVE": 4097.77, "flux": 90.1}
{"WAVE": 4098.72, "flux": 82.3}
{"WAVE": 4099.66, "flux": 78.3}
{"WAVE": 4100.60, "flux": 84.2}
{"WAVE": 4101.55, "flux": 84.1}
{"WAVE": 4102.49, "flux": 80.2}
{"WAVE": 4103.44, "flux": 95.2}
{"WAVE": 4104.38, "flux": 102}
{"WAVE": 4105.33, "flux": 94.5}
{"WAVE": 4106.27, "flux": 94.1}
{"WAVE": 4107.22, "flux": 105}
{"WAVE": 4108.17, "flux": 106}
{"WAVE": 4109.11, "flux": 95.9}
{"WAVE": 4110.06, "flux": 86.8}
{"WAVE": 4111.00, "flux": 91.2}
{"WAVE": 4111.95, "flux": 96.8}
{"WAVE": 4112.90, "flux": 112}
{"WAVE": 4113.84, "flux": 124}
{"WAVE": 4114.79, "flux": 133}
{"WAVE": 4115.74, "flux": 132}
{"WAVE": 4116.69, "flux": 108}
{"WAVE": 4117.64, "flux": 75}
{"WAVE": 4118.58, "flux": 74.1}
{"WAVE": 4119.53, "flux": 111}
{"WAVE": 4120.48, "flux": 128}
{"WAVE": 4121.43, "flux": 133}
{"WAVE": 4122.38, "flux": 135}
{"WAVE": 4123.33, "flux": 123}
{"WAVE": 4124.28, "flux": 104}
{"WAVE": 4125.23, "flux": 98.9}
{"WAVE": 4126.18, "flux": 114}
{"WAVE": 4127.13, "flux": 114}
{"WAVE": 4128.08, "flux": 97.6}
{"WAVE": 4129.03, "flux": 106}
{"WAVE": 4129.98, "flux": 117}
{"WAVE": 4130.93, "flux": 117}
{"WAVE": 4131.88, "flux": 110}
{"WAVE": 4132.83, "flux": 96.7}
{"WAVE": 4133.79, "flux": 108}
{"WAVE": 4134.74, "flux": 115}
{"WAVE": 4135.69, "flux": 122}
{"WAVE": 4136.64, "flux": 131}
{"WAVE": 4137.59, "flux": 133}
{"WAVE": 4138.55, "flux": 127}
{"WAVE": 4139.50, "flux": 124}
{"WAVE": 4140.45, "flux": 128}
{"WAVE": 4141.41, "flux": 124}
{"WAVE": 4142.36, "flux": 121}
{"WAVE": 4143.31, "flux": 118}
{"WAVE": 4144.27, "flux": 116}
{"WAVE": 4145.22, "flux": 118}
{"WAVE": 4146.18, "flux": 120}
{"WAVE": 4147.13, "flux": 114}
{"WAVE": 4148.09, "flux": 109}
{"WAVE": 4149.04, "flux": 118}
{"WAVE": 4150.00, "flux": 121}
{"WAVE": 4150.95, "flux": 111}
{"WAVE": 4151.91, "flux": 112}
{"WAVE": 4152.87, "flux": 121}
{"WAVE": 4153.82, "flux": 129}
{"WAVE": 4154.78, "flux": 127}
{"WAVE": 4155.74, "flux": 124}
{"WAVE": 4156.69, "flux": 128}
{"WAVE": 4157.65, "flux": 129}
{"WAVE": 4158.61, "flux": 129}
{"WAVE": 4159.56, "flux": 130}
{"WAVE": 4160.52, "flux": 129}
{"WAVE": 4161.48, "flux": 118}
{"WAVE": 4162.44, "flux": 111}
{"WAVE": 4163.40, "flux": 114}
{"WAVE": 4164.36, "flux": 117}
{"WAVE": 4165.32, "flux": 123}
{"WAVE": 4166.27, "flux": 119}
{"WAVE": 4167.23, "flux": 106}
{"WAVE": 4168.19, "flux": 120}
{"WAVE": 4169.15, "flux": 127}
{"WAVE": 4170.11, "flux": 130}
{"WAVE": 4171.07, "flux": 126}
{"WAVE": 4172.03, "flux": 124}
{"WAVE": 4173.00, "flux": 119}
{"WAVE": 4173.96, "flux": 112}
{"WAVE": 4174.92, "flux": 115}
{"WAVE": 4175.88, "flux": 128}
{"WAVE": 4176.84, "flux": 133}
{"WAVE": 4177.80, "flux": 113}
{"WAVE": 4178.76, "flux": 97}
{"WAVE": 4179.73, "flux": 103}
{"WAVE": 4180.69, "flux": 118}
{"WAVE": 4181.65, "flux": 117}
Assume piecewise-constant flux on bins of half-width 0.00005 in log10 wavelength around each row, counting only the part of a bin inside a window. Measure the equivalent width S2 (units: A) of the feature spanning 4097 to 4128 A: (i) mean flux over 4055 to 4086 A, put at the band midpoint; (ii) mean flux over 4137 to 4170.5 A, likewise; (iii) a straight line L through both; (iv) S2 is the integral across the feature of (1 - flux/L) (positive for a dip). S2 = 3.0 A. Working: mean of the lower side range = 105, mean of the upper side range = 121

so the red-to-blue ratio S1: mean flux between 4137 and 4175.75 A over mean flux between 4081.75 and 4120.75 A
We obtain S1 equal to 1.2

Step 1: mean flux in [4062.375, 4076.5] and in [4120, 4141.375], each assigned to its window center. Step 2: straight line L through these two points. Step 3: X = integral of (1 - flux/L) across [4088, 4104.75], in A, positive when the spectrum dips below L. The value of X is 1.7 A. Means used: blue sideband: 105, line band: 99.2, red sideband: 117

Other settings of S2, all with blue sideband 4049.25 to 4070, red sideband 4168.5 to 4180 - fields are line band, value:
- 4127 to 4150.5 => -0.1 A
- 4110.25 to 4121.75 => 0.6 A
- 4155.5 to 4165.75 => -0.4 A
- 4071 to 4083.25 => 0.9 A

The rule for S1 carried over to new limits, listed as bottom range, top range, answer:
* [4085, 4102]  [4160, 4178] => 1.16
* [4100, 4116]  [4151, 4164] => 1.22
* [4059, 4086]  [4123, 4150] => 1.10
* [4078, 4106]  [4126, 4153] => 1.13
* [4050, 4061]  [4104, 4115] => 0.90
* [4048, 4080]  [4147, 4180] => 1.12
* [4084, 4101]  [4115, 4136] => 1.05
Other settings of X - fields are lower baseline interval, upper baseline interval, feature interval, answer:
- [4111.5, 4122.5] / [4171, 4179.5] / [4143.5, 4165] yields -0.80 A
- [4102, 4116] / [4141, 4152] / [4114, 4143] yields -1.39 A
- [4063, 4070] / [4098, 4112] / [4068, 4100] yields -2.56 A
